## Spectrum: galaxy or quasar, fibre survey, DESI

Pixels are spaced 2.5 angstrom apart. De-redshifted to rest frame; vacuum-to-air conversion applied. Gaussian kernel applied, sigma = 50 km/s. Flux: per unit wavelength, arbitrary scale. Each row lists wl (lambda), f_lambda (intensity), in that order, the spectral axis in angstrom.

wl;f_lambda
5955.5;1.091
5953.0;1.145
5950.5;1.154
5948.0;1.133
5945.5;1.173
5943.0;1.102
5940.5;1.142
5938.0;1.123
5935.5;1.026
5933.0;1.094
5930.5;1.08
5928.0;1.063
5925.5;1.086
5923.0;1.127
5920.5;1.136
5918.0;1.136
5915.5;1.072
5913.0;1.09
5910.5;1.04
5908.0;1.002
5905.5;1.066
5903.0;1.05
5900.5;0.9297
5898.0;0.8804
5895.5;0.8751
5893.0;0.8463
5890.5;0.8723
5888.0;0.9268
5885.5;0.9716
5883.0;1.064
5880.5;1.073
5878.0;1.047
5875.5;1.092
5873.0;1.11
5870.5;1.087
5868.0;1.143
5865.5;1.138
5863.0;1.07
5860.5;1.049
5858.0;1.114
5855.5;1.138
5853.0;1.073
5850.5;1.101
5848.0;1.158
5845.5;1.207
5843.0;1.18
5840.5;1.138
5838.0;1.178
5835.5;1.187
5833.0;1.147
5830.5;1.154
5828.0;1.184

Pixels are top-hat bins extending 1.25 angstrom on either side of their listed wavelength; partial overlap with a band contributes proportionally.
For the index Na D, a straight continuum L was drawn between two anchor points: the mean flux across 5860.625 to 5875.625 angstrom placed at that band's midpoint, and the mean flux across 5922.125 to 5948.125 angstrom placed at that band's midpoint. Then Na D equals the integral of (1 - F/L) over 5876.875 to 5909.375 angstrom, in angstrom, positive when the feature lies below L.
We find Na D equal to 3.9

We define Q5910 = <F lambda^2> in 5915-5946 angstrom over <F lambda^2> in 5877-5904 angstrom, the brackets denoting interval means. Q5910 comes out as 1.2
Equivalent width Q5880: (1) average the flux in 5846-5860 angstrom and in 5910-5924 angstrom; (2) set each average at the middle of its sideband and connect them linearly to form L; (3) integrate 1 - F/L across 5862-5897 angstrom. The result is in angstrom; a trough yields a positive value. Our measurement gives 2.9 angstrom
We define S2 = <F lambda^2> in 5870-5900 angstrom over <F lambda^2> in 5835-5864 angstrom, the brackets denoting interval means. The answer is 0.9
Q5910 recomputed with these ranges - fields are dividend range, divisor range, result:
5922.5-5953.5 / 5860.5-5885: 1.05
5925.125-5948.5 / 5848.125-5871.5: 1.02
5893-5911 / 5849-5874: 0.89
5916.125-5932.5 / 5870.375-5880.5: 1.04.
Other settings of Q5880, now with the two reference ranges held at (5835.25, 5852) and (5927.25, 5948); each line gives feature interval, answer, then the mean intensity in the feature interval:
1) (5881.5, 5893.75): 2.1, 0.943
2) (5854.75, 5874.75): 0.8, 1.1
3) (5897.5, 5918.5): 1.7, 1.03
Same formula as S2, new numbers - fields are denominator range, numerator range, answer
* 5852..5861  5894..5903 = 0.85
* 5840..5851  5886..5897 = 0.77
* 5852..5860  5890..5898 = 0.80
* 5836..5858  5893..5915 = 0.88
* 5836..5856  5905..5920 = 0.95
